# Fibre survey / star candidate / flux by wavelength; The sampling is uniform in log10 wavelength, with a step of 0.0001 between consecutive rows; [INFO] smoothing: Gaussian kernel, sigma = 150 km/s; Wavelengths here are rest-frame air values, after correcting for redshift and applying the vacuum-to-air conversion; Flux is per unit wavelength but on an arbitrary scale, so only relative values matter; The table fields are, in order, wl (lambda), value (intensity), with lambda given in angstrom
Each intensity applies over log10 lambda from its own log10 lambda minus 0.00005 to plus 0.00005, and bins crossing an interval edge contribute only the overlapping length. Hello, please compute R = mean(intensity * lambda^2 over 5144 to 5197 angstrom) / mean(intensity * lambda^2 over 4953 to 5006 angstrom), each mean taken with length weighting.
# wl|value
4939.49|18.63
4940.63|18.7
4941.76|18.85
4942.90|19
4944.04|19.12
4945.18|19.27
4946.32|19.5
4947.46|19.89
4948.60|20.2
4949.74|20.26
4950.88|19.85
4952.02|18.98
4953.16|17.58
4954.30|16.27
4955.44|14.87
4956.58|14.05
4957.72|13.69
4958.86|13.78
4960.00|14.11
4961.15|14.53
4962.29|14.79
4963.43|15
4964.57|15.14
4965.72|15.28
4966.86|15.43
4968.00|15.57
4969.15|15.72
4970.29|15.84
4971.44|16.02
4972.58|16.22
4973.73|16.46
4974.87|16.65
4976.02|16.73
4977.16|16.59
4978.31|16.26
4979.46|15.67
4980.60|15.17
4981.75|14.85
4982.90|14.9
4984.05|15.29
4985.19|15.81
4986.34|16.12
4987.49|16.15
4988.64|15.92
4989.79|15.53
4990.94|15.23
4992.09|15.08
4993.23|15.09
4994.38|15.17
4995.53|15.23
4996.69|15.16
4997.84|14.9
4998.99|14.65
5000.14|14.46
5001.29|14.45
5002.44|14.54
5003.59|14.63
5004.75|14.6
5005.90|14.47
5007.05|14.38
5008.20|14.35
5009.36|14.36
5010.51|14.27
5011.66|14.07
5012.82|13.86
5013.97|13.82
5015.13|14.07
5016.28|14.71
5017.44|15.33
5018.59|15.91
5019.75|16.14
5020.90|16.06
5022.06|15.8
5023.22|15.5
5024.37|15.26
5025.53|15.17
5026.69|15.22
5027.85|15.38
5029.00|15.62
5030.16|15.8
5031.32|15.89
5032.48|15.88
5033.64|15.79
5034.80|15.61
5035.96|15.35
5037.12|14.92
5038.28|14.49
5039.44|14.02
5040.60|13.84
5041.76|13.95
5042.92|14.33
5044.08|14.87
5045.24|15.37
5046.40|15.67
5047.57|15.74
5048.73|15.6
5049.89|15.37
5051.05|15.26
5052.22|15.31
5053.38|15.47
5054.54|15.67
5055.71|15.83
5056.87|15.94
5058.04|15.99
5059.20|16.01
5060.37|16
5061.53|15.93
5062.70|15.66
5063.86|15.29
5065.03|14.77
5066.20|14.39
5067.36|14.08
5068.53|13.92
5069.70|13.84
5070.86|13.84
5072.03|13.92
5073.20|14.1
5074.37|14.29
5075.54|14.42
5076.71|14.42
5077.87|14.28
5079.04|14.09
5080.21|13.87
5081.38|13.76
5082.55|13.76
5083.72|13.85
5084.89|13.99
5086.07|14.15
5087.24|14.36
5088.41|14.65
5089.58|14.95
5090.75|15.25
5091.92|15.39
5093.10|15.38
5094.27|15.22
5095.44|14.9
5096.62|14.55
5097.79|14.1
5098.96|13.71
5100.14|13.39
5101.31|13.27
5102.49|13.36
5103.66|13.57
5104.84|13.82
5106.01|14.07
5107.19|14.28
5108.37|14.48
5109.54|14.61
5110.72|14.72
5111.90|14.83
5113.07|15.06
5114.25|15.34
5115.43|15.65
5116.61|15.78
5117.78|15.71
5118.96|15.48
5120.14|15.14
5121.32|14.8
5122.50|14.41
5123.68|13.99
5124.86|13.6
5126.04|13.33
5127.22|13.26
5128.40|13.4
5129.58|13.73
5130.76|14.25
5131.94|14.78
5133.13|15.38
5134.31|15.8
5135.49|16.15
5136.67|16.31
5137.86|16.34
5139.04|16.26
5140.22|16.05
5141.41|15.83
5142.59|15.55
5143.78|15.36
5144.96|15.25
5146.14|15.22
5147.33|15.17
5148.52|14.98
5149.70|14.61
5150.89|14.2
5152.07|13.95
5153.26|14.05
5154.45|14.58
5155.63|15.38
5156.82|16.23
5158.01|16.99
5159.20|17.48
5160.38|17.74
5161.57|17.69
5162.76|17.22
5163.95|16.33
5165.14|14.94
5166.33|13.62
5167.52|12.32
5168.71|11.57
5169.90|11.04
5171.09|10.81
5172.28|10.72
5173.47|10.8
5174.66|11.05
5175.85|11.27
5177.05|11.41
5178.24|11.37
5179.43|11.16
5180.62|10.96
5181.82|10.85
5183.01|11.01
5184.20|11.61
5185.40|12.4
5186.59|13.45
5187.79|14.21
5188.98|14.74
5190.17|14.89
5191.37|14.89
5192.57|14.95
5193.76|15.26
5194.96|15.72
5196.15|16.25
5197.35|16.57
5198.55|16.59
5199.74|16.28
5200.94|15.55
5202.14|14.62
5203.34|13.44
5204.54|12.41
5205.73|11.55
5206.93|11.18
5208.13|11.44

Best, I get 0.98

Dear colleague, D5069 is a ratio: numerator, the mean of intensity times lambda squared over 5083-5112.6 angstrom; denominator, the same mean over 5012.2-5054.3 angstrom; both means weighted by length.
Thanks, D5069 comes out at 0.97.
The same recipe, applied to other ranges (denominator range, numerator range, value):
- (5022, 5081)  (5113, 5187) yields 0.98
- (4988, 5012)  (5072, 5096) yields 1.01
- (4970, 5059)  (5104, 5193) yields 0.99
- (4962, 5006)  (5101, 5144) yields 1.01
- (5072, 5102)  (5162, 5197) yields 0.94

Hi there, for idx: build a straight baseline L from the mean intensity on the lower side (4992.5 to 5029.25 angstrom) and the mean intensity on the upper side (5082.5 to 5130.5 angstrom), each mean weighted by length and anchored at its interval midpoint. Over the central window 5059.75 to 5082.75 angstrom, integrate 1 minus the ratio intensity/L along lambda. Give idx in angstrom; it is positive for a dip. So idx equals 0.2 angstrom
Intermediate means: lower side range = 14.9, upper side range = 14.4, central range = 14.4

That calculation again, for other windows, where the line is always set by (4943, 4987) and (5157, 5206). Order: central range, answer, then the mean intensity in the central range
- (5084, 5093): 0.1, 14.7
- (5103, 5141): -0.9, 14.8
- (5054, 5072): 0.1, 15.1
